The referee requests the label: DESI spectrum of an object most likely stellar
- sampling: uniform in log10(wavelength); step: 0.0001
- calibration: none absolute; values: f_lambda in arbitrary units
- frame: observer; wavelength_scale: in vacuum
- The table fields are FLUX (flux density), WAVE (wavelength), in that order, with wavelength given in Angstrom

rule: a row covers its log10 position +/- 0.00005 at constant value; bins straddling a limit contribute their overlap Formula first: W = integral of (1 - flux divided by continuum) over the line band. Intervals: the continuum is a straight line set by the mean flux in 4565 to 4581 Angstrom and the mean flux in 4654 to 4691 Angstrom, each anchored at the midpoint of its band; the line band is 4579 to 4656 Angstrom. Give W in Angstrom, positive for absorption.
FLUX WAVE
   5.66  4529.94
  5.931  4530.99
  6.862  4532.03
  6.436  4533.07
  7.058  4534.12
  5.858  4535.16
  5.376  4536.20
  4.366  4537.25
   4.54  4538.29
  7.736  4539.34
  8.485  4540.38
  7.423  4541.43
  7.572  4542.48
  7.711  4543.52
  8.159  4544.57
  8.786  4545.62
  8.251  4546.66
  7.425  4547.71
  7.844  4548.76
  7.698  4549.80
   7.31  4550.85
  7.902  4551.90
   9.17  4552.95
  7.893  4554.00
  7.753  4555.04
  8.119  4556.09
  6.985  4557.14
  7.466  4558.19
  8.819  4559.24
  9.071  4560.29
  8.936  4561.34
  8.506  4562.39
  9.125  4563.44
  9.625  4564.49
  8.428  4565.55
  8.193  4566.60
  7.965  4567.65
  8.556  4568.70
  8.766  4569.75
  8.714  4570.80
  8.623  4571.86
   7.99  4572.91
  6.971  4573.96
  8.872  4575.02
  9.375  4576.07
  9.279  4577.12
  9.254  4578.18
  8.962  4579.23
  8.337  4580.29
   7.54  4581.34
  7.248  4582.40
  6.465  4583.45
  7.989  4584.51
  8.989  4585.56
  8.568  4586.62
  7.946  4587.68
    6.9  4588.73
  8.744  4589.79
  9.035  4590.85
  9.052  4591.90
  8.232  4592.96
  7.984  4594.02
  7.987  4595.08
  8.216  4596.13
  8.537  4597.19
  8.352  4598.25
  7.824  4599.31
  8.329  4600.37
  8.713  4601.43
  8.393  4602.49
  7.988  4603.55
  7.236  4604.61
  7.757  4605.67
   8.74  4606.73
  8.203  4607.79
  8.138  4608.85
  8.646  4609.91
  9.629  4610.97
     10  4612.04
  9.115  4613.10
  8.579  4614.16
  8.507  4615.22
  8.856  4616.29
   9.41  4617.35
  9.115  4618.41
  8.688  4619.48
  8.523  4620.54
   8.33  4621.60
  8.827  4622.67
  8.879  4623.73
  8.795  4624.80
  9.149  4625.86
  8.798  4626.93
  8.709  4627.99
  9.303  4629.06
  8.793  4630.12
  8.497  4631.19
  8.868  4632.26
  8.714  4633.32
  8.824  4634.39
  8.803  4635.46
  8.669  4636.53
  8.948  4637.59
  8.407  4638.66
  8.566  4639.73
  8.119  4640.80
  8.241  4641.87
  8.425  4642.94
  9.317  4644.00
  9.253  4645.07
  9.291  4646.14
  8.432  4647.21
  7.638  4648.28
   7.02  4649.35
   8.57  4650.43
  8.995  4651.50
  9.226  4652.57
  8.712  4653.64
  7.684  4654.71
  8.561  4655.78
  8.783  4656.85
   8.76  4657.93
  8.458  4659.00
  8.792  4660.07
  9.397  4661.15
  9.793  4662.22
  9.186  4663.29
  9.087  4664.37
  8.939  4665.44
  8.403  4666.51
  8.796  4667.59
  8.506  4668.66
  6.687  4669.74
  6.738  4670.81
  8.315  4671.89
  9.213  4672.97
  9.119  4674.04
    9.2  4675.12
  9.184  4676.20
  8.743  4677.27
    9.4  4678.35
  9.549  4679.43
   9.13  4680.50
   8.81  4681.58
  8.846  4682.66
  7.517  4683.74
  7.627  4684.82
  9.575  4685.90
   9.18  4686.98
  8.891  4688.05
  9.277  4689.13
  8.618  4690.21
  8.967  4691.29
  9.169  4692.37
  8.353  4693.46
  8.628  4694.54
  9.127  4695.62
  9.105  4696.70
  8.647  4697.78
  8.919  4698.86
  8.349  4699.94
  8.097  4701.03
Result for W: 1.1 Angstrom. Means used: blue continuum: 8.54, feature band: 8.5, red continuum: 8.73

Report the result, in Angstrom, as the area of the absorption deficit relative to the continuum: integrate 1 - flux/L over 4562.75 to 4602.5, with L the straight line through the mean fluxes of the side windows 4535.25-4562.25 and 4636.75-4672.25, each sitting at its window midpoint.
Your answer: -2.3 Angstrom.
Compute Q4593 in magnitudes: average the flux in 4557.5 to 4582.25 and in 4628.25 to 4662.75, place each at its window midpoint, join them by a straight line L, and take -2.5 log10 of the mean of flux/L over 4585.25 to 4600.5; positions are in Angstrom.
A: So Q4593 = 0.04 mag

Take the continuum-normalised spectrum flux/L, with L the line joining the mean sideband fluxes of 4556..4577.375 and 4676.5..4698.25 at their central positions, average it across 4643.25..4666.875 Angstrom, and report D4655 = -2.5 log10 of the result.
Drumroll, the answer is 0.00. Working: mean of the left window 8.49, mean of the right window 8.86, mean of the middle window 8.74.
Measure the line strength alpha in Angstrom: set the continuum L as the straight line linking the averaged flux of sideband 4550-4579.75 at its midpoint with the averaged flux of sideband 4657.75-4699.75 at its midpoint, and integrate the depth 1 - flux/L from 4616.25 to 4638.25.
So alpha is -0.5 Angstrom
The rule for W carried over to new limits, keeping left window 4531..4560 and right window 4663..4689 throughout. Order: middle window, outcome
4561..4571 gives -1.5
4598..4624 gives -1.8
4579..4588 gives -0.3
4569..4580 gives -1.5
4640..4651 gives -0.1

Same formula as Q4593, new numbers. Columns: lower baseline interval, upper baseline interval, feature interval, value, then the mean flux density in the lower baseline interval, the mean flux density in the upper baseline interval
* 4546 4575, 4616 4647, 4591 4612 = 0.03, 8.24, 8.8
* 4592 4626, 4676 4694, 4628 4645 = -0.01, 8.55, 8.87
